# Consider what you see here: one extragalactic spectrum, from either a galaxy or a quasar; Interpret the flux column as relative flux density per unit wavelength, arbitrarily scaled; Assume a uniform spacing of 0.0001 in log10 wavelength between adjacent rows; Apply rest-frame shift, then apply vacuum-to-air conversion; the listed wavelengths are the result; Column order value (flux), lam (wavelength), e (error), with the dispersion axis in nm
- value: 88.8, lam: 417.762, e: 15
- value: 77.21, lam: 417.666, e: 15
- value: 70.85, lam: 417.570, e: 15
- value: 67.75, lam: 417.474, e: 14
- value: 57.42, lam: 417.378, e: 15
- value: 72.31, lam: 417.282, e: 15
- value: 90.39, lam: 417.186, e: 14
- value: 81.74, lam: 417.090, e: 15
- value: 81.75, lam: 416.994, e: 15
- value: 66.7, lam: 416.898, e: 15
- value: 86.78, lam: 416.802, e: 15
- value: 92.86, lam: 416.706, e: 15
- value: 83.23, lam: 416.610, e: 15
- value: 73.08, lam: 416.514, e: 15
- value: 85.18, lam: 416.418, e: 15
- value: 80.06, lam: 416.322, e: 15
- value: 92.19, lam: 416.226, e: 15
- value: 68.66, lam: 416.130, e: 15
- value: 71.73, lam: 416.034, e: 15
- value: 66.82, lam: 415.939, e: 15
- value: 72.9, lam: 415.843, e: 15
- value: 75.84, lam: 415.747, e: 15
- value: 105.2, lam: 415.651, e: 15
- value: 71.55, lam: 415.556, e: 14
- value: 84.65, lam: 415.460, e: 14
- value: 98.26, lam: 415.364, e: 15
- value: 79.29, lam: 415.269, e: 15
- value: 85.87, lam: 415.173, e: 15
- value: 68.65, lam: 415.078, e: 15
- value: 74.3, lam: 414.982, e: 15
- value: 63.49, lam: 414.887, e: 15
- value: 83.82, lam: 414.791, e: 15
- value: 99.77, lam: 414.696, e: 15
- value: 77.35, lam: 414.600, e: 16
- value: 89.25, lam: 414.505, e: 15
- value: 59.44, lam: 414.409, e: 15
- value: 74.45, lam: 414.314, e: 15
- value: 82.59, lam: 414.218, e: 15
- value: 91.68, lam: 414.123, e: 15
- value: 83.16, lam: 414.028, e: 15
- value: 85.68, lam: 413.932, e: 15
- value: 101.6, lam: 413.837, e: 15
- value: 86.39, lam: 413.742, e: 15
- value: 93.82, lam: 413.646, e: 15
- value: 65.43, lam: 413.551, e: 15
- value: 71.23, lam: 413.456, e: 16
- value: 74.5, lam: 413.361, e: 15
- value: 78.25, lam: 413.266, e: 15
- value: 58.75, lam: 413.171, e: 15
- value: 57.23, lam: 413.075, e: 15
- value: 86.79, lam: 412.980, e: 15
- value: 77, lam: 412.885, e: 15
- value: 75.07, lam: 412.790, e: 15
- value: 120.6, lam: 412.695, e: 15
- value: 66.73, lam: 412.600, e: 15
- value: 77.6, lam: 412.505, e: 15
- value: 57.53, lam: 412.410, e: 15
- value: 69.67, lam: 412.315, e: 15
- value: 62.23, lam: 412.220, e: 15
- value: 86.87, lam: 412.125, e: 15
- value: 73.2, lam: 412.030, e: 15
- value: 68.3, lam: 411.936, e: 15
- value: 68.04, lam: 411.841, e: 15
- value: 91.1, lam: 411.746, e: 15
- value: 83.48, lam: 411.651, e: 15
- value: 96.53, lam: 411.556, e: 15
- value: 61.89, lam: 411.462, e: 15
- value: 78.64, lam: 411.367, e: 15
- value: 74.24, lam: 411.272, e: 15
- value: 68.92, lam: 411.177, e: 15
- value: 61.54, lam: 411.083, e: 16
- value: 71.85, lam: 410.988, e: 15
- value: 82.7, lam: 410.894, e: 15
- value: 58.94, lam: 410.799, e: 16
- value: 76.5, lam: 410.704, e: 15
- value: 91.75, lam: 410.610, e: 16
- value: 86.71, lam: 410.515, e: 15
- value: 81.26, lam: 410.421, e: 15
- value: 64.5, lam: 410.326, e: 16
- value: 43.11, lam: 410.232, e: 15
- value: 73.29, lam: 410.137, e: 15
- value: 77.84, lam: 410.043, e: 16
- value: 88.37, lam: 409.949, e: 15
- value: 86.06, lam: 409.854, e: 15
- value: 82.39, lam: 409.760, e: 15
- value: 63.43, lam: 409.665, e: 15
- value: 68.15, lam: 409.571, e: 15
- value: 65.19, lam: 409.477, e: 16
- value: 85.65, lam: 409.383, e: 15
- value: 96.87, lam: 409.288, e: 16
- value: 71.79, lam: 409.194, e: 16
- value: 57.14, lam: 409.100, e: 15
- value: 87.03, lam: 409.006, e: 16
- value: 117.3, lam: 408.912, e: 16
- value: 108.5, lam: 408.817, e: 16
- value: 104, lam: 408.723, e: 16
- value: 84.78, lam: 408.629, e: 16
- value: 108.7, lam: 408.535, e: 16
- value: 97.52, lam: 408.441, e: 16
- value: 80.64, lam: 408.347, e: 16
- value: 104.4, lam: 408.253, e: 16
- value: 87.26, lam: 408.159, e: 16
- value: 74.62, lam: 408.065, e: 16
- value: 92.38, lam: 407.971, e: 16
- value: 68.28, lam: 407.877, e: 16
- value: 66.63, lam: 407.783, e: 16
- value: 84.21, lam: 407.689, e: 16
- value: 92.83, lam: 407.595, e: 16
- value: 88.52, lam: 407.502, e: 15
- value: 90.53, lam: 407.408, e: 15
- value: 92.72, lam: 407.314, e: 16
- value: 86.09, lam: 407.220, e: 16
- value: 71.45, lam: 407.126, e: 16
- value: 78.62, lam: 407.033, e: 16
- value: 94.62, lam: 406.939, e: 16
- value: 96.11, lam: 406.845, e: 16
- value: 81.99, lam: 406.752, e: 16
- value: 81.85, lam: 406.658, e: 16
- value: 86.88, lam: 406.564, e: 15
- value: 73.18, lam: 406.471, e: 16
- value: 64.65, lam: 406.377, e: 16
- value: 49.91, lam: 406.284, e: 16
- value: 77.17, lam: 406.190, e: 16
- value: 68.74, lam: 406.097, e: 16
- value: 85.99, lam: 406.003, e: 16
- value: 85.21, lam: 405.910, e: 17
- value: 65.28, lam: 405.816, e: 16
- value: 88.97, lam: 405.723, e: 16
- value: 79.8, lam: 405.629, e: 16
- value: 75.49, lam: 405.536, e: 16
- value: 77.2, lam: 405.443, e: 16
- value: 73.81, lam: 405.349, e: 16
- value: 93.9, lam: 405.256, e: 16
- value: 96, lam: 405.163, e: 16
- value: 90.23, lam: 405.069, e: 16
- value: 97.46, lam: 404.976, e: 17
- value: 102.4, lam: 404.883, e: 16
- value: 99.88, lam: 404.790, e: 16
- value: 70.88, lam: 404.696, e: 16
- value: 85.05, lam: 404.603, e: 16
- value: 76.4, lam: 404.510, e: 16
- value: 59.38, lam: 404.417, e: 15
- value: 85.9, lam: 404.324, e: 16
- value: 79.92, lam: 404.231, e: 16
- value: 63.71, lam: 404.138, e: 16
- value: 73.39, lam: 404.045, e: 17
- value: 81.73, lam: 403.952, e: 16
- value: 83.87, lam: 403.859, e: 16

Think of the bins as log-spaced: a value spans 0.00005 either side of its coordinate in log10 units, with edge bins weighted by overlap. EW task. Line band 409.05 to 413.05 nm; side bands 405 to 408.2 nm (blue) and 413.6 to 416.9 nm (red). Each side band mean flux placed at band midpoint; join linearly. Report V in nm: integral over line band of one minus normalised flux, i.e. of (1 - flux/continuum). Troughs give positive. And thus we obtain 0.292 nm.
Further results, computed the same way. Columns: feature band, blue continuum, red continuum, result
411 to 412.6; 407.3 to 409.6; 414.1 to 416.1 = 0.189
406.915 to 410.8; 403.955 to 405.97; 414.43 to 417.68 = -0.100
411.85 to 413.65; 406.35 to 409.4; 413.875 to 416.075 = 0.179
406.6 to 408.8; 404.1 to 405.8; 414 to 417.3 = -0.142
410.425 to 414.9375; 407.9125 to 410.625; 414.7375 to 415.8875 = 0.225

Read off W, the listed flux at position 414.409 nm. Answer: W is 59.44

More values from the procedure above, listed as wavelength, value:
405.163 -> 96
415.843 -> 72.9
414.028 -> 83.16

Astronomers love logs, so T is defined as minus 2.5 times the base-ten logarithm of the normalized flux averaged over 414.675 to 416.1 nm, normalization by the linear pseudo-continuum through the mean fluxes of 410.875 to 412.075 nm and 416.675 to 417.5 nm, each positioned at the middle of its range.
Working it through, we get -0.04 mag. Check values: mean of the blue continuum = 75.3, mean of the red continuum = 77.5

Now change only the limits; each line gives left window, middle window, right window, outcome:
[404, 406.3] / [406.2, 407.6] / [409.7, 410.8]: -0.03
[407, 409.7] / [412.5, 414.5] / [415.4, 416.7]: 0.03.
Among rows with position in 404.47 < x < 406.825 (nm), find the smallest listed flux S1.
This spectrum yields 49.91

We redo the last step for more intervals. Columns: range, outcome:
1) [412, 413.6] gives 57.23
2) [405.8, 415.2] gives 43.11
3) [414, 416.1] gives 59.44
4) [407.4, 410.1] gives 57.14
